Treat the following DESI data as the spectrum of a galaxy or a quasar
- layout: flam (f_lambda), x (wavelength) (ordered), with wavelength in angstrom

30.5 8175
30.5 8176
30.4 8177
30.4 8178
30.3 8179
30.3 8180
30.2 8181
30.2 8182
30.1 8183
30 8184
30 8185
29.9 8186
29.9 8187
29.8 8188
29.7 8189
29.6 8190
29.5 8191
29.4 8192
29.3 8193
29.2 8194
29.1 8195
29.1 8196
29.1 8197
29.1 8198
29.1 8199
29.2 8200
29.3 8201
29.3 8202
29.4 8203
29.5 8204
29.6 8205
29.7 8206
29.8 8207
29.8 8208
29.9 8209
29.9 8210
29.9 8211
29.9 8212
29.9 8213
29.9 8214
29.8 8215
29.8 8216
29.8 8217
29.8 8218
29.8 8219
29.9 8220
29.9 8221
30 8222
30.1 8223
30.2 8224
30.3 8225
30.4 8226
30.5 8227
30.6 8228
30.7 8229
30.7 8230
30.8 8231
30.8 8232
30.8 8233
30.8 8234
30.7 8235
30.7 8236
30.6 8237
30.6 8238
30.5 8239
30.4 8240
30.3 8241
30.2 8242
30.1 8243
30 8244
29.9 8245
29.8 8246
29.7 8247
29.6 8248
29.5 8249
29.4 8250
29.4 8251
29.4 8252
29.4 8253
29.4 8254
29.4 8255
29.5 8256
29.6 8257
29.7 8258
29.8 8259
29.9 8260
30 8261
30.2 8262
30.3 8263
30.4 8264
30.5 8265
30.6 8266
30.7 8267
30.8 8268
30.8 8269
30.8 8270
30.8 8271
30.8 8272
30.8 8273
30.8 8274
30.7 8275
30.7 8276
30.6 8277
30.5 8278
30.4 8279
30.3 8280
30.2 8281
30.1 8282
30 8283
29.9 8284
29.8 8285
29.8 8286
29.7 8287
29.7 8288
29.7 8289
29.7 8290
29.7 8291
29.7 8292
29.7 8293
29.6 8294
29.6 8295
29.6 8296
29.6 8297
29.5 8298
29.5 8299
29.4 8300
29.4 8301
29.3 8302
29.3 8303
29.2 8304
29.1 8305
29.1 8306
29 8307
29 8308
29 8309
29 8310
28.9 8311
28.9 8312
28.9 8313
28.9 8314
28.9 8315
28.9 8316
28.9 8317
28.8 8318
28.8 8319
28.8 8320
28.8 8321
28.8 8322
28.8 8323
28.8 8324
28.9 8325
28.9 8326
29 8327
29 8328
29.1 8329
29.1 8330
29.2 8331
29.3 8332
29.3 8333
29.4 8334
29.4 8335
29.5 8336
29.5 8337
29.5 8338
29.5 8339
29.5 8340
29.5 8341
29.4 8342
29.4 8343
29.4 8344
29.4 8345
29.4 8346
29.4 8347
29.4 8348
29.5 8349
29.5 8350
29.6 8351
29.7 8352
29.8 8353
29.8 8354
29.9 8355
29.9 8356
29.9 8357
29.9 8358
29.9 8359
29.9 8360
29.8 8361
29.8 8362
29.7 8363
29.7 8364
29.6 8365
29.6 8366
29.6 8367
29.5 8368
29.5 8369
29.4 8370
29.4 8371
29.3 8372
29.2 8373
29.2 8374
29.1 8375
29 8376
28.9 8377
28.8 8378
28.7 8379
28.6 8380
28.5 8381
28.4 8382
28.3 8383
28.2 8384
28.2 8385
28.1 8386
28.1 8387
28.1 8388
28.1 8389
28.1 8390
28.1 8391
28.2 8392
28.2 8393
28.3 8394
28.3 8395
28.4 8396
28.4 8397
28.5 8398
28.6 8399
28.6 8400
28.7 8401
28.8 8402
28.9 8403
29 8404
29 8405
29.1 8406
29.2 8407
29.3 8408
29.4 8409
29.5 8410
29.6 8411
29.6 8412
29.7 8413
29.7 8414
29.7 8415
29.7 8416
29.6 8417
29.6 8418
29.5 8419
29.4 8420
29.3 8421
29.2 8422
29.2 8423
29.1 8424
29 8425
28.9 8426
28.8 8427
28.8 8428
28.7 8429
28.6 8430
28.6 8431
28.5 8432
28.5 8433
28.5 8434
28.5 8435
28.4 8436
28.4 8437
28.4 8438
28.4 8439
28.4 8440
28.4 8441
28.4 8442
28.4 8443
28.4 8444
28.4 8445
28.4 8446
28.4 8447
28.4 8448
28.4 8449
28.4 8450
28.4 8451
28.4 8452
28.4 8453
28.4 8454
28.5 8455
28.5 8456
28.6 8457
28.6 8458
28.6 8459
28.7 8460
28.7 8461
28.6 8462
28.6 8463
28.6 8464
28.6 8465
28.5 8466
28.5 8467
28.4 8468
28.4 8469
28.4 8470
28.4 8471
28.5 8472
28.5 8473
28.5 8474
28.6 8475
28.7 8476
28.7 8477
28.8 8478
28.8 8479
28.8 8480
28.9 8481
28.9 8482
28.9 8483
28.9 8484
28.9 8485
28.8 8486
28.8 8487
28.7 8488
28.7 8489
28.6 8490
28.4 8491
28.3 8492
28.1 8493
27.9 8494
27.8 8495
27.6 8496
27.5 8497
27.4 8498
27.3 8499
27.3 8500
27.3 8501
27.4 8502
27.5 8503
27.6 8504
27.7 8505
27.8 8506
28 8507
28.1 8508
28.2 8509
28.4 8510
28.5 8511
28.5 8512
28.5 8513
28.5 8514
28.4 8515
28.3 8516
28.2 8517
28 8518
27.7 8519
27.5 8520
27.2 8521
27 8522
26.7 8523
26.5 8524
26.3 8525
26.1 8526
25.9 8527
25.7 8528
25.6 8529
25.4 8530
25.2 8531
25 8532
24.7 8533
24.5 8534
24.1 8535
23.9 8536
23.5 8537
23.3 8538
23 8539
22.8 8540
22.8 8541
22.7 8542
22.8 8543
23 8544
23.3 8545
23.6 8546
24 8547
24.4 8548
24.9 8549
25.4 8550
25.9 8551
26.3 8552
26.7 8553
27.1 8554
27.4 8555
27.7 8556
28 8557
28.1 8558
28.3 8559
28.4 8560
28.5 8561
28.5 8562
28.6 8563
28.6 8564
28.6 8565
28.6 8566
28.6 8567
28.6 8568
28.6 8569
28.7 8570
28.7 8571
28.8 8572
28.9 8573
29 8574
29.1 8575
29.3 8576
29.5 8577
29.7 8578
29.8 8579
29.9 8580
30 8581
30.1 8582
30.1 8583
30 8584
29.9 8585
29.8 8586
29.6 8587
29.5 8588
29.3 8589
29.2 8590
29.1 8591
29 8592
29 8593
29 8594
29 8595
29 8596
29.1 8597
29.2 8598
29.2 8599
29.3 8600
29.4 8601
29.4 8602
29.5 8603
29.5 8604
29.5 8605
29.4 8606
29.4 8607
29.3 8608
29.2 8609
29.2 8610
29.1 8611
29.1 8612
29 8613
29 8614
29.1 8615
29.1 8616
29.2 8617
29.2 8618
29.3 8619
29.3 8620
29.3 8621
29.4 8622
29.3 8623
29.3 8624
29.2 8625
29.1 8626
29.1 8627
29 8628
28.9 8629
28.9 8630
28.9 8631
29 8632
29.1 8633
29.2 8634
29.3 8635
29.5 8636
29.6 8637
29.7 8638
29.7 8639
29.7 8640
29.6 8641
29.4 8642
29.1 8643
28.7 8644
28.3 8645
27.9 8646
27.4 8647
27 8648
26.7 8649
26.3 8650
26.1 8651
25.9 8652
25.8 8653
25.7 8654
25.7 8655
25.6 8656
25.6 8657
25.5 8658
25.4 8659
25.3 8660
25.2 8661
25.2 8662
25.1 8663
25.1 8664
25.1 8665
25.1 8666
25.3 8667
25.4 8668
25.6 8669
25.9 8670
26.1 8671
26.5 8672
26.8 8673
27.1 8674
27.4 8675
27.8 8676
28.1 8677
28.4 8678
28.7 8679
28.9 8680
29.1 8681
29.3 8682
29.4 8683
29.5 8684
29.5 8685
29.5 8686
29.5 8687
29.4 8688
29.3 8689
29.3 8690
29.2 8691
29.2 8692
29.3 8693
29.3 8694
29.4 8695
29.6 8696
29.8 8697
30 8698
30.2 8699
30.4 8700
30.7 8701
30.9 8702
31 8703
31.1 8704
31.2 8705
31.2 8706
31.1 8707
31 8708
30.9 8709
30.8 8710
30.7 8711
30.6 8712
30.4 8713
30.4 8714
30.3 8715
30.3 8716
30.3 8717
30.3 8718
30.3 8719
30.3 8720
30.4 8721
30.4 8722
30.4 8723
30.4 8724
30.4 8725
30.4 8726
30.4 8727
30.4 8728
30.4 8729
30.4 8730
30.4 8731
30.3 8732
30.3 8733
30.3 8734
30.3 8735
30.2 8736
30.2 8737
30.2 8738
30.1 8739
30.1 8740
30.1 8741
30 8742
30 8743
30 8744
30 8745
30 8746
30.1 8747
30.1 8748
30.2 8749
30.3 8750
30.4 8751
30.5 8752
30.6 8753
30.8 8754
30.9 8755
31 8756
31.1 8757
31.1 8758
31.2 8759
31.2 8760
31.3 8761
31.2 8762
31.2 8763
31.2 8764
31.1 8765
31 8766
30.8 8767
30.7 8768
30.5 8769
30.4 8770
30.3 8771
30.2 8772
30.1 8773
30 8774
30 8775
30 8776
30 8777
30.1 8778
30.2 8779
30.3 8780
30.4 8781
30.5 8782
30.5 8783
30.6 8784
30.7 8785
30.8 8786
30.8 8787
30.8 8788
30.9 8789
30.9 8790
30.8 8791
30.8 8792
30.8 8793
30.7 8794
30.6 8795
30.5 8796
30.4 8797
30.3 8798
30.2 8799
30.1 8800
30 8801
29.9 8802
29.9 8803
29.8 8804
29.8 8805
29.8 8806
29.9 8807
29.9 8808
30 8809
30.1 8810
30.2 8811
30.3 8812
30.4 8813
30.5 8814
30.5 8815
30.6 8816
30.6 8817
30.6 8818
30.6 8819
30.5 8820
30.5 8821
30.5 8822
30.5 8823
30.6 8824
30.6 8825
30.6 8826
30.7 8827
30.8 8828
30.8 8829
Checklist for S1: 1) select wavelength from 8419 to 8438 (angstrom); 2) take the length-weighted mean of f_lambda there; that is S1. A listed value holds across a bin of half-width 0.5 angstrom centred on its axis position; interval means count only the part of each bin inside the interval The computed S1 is 28.8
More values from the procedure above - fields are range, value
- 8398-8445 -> 28.9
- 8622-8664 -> 27.8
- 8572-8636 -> 29.3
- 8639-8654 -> 27.7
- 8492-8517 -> 27.9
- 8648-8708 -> 27.9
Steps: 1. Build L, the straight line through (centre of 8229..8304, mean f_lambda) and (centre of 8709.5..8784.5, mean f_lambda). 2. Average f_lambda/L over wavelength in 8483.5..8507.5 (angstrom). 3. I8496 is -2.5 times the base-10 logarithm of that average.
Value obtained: 0.08 mag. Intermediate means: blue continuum 30.1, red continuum 30.4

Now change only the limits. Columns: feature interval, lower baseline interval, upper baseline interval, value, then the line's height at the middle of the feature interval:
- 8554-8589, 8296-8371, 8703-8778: 0.04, 30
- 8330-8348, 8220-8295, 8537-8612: 0.01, 29.6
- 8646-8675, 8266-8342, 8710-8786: 0.17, 30.3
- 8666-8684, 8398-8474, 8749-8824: 0.10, 30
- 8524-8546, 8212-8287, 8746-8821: 0.24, 30.3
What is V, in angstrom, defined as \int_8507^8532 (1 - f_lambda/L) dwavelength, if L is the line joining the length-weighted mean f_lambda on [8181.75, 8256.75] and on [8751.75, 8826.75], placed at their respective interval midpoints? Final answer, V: 2.5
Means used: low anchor 29.9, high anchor 30.5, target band 27.2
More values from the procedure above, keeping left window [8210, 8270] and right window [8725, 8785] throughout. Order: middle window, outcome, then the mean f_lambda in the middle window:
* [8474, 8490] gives 0.8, 28.8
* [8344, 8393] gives 1.7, 29.2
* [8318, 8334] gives 0.6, 29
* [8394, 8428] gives 1.3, 29.1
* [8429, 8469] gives 2.3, 28.5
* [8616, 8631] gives 0.6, 29.2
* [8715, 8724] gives 0.0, 30.3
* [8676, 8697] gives 0.9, 29.2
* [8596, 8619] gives 0.8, 29.2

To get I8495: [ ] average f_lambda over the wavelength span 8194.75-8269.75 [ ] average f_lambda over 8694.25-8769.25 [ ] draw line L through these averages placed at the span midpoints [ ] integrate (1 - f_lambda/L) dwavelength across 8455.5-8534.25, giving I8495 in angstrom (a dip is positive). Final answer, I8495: 6.2 angstrom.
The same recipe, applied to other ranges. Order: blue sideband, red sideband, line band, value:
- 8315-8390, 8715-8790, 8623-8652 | 1.4 angstrom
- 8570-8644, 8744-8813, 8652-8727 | 3.1 angstrom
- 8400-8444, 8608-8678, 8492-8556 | 4.8 angstrom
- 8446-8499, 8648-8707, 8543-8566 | 1.4 angstrom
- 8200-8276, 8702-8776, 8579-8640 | 2.2 angstrom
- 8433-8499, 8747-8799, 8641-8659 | 1.7 angstrom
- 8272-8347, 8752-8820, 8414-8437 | 0.5 angstrom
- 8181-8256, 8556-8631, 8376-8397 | 0.9 angstrom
